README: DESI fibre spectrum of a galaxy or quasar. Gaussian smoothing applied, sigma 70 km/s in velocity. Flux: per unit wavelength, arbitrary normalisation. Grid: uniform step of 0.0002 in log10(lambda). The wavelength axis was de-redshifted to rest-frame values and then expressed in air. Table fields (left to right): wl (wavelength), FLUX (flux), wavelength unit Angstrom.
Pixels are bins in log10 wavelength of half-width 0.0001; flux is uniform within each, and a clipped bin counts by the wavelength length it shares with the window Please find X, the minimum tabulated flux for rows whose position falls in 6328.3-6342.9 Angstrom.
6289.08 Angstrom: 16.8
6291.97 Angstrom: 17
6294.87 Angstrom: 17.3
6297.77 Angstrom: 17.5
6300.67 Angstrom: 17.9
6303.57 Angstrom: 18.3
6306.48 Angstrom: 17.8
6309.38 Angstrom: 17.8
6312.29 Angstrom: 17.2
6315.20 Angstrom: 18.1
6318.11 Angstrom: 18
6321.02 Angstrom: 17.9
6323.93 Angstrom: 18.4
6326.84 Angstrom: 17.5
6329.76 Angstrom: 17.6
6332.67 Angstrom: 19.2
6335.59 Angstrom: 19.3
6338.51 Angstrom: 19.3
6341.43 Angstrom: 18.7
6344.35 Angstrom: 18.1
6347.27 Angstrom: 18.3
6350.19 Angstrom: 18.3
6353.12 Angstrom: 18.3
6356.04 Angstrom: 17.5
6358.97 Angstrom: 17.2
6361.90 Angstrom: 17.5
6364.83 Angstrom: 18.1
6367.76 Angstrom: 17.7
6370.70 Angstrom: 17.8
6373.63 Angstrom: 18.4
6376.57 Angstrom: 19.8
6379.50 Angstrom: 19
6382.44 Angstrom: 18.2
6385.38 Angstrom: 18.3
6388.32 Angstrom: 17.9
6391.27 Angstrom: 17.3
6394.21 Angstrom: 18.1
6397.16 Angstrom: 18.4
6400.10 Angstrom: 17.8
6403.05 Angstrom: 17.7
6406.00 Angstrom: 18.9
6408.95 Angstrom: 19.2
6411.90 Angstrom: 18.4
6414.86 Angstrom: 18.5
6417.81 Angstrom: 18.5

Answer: 17.6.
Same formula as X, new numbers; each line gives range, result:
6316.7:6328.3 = 17.5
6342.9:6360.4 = 17.2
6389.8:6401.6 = 17.3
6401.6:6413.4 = 17.7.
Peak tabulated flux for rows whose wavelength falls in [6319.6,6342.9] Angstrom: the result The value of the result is 19.3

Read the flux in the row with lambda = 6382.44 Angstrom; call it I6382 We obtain 18.2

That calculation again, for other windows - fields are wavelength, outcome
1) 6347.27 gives 18.3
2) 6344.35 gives 18.1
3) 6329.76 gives 17.6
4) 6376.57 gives 19.8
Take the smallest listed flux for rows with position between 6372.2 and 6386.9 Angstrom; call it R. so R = 18.2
